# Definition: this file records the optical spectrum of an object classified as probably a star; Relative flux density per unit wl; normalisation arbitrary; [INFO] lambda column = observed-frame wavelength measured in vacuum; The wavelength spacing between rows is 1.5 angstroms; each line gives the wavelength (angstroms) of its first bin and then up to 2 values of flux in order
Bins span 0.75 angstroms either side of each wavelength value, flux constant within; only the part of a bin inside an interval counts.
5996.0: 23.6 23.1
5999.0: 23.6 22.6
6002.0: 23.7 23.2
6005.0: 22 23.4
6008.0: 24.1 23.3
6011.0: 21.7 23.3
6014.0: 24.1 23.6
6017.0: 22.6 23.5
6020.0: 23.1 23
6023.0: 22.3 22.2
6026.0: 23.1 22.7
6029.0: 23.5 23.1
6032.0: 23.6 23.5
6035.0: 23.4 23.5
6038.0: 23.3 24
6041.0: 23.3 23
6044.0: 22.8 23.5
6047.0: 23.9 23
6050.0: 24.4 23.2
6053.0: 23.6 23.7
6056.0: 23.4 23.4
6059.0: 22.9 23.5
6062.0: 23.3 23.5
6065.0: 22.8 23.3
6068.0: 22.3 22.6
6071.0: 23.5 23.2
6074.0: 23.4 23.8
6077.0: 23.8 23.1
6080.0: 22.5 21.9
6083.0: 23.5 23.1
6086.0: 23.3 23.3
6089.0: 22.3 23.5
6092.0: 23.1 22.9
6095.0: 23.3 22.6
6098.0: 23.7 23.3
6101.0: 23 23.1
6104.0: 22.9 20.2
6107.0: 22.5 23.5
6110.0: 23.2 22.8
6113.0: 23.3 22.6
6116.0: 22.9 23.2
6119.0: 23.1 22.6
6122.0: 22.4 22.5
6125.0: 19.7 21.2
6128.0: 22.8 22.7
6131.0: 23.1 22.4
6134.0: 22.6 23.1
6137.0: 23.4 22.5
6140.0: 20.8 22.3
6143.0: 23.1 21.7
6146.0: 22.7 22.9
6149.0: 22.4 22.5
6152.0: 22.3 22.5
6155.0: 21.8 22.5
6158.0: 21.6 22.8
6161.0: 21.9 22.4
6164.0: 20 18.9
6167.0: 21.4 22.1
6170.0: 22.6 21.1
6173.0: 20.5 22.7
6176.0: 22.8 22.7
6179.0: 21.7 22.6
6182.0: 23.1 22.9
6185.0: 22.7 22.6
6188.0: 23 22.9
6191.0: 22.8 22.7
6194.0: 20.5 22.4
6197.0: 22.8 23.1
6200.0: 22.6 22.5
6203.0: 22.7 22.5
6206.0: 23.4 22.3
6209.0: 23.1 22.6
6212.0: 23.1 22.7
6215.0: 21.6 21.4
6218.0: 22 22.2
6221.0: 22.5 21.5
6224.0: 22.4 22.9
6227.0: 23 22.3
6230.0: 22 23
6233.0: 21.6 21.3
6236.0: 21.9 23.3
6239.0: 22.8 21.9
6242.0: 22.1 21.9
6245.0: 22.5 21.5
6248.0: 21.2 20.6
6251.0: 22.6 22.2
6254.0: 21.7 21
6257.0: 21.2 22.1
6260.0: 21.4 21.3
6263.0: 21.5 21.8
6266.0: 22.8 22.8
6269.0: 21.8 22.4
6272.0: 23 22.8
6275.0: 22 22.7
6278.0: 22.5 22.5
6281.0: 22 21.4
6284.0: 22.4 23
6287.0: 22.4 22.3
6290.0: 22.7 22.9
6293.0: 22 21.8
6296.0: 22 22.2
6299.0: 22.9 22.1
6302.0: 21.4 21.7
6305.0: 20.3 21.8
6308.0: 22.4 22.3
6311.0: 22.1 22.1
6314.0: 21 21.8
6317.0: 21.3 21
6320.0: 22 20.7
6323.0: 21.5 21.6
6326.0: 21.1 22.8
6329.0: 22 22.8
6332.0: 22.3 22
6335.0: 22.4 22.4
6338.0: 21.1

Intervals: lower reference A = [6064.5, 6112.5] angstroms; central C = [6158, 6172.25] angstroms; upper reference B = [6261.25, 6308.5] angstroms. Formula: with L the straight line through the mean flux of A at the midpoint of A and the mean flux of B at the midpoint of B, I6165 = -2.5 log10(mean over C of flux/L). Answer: 0.059 mag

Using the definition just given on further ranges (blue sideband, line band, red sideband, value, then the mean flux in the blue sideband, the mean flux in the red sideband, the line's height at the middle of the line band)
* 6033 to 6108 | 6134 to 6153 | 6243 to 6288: 0.01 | 23.2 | 22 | 22.7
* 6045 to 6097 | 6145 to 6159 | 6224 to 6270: 0.01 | 23.2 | 22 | 22.7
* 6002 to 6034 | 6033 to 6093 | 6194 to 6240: -0.01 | 23.1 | 22.4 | 22.9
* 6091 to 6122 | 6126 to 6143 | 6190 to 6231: 0.01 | 22.9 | 22.4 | 22.8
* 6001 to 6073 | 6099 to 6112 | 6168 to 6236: 0.01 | 23.2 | 22.4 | 22.9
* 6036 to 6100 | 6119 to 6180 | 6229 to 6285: 0.03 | 23.2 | 22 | 22.7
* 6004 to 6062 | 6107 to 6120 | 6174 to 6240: -0.01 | 23.3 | 22.5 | 22.9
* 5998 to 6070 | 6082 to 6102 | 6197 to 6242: -0.01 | 23.2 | 22.4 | 23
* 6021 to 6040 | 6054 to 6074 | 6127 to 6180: -0.01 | 23.2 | 22.1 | 22.9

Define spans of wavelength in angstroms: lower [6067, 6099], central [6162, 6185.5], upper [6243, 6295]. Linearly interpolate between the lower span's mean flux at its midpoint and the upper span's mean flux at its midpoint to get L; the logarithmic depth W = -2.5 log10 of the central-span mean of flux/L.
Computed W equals 0.04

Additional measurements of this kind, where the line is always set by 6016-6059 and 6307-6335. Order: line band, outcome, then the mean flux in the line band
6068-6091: -0.002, 23.1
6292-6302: -0.008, 22.1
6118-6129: 0.036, 22.1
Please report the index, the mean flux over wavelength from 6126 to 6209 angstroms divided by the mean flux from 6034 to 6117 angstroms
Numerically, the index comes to 1.0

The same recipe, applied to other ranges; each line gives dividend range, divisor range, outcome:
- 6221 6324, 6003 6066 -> 0.95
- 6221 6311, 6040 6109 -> 0.96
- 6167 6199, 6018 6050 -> 0.96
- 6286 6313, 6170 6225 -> 0.99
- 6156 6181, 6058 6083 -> 0.94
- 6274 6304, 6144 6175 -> 1.02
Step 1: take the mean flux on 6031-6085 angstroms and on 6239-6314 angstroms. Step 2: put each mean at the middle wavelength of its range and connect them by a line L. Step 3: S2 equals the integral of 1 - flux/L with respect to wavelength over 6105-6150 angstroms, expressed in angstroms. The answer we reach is 0.8 angstroms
